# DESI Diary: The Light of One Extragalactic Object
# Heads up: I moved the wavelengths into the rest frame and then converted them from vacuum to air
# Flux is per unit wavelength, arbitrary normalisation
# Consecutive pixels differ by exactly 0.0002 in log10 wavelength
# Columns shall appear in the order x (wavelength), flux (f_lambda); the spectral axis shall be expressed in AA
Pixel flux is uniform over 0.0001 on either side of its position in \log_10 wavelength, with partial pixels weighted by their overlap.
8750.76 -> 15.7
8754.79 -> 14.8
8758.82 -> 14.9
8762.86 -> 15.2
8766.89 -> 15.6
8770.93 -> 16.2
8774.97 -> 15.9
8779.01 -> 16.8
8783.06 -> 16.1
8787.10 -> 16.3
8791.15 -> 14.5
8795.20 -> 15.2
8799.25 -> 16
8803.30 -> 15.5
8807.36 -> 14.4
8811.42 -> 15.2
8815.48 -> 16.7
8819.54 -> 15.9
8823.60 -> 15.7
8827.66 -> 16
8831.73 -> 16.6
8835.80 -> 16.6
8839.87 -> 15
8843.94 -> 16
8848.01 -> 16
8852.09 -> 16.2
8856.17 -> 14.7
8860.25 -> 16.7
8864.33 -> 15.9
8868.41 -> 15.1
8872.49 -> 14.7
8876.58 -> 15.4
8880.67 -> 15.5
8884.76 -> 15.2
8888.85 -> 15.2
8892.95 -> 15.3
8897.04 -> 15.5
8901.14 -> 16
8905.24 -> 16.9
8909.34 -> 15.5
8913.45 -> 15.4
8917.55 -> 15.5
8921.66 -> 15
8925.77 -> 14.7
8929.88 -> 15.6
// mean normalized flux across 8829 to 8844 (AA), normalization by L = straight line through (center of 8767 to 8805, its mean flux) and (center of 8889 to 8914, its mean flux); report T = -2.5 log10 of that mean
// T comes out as -0.02 mag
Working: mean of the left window 15.8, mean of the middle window 16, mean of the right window 15.7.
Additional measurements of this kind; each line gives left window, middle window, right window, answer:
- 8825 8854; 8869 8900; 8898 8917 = 0.047 mag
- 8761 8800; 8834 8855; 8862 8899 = -0.029 mag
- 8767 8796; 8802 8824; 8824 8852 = 0.028 mag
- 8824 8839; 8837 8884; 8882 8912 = 0.027 mag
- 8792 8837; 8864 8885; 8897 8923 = 0.033 mag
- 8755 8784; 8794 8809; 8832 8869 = 0.034 mag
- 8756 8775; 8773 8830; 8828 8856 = -0.001 mag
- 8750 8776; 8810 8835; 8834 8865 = -0.022 mag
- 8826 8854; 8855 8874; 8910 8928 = 0.021 mag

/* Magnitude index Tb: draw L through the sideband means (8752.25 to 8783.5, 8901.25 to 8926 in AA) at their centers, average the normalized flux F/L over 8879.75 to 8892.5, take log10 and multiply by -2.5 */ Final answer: 0.02 mag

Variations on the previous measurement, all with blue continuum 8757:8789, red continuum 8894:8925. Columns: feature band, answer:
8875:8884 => 0.02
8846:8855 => -0.01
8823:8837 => -0.03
